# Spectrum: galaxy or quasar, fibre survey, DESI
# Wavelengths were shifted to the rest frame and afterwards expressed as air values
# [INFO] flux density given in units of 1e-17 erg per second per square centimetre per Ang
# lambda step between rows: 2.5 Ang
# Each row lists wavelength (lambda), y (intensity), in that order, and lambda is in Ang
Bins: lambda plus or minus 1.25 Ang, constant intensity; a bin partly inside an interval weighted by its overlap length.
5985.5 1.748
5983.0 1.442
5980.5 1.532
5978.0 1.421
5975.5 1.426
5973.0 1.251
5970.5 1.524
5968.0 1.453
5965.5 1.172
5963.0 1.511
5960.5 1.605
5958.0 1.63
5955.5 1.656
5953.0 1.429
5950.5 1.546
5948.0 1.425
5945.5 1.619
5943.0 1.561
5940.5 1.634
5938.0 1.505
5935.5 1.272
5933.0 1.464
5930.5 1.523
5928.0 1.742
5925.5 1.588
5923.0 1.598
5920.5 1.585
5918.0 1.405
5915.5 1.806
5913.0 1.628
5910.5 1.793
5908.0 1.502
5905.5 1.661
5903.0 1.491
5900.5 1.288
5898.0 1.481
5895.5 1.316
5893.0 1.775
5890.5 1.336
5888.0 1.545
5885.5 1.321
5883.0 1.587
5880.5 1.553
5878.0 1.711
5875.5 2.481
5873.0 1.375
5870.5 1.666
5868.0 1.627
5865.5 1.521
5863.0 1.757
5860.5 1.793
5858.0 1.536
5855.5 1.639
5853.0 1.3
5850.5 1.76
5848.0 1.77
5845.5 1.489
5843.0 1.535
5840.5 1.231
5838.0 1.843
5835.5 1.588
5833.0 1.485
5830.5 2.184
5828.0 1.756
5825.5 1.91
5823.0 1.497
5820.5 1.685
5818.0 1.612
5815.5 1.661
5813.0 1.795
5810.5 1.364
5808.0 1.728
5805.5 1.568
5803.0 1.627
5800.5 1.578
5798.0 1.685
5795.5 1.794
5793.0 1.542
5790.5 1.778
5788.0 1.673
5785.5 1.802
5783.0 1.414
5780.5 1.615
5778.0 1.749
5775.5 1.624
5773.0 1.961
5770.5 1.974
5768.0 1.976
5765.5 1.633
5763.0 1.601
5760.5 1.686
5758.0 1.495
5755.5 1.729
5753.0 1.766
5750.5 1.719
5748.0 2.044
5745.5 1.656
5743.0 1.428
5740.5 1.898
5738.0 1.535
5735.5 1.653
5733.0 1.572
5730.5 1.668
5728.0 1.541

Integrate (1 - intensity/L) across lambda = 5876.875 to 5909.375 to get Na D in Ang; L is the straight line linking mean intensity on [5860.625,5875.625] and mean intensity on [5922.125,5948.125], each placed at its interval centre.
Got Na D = 2.5 Ang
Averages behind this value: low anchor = 1.69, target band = 1.51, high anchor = 1.54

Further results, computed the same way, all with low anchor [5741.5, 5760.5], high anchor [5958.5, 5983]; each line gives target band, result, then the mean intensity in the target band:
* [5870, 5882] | -1.6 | 1.76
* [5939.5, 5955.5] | -0.8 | 1.54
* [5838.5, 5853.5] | 0.4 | 1.54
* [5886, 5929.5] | -1.3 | 1.56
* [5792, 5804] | -0.1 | 1.65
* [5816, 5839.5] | -1.7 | 1.72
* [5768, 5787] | -1.0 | 1.75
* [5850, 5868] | -0.5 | 1.61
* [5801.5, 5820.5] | 0.0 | 1.63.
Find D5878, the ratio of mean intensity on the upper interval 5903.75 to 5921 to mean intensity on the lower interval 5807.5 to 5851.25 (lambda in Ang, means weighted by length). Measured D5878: 0.98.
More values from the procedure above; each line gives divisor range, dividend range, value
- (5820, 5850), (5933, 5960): 0.92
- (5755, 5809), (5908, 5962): 0.93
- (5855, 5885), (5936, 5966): 0.91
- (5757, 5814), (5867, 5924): 0.94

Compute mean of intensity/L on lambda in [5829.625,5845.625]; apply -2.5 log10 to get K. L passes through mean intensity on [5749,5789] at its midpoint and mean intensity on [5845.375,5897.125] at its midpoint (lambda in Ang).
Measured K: 0.020 mag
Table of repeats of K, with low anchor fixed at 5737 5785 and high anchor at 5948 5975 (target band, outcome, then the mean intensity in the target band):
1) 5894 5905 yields 0.093 mag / 1.42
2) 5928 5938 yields 0.027 mag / 1.47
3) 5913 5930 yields -0.066 mag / 1.62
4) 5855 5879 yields -0.083 mag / 1.71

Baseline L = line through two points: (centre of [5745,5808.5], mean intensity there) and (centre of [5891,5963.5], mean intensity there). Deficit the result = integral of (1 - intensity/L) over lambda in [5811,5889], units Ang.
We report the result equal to -0.8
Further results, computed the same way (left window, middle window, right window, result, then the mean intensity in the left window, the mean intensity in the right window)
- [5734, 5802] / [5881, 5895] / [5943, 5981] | 0.6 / 1.7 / 1.48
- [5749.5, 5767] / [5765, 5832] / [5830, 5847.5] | -3.1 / 1.66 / 1.6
